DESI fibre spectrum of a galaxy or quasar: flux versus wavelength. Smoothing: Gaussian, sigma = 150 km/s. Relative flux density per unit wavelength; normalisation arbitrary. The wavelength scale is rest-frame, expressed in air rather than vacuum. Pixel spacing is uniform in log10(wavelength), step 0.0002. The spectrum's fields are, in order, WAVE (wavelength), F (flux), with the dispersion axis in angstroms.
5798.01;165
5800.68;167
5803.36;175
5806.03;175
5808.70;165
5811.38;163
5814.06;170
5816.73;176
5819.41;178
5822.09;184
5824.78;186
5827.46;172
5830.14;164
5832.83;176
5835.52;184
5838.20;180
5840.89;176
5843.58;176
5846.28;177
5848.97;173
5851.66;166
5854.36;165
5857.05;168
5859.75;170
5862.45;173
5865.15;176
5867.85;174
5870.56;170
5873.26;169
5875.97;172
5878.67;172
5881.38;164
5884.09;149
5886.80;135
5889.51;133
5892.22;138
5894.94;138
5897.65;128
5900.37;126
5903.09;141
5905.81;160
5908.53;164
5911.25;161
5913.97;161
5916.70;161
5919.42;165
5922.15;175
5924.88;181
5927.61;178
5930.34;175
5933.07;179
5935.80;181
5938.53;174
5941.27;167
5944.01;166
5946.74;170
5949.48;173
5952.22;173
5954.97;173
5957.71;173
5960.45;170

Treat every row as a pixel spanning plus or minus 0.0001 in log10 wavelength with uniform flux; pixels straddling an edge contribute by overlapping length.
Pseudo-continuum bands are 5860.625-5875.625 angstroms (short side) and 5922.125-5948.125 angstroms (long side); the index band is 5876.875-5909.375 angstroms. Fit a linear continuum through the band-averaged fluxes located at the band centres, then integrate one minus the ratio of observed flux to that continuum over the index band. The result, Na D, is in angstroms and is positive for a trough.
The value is 5.14 angstroms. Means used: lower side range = 172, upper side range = 175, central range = 146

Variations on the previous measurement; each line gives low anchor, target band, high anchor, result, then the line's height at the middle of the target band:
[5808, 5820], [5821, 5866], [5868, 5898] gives -3.2 angstroms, 163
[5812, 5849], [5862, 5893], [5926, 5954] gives 2.6 angstroms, 175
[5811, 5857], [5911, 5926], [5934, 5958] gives 0.5 angstroms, 173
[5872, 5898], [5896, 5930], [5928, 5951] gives 0.8 angstroms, 162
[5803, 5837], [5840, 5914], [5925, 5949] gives 6.2 angstroms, 174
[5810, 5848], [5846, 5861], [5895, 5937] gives 0.2 angstroms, 172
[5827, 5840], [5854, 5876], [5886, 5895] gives -2.5 angstroms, 154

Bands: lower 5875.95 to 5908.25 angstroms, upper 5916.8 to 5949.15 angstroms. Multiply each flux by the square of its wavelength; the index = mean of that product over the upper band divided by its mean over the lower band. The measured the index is 1.2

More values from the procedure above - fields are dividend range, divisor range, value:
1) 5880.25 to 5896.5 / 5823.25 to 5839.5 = 0.82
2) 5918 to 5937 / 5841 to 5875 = 1.05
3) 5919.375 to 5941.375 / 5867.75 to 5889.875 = 1.12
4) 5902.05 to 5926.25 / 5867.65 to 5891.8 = 1.05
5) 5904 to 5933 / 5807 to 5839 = 0.99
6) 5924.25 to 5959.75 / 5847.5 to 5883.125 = 1.05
